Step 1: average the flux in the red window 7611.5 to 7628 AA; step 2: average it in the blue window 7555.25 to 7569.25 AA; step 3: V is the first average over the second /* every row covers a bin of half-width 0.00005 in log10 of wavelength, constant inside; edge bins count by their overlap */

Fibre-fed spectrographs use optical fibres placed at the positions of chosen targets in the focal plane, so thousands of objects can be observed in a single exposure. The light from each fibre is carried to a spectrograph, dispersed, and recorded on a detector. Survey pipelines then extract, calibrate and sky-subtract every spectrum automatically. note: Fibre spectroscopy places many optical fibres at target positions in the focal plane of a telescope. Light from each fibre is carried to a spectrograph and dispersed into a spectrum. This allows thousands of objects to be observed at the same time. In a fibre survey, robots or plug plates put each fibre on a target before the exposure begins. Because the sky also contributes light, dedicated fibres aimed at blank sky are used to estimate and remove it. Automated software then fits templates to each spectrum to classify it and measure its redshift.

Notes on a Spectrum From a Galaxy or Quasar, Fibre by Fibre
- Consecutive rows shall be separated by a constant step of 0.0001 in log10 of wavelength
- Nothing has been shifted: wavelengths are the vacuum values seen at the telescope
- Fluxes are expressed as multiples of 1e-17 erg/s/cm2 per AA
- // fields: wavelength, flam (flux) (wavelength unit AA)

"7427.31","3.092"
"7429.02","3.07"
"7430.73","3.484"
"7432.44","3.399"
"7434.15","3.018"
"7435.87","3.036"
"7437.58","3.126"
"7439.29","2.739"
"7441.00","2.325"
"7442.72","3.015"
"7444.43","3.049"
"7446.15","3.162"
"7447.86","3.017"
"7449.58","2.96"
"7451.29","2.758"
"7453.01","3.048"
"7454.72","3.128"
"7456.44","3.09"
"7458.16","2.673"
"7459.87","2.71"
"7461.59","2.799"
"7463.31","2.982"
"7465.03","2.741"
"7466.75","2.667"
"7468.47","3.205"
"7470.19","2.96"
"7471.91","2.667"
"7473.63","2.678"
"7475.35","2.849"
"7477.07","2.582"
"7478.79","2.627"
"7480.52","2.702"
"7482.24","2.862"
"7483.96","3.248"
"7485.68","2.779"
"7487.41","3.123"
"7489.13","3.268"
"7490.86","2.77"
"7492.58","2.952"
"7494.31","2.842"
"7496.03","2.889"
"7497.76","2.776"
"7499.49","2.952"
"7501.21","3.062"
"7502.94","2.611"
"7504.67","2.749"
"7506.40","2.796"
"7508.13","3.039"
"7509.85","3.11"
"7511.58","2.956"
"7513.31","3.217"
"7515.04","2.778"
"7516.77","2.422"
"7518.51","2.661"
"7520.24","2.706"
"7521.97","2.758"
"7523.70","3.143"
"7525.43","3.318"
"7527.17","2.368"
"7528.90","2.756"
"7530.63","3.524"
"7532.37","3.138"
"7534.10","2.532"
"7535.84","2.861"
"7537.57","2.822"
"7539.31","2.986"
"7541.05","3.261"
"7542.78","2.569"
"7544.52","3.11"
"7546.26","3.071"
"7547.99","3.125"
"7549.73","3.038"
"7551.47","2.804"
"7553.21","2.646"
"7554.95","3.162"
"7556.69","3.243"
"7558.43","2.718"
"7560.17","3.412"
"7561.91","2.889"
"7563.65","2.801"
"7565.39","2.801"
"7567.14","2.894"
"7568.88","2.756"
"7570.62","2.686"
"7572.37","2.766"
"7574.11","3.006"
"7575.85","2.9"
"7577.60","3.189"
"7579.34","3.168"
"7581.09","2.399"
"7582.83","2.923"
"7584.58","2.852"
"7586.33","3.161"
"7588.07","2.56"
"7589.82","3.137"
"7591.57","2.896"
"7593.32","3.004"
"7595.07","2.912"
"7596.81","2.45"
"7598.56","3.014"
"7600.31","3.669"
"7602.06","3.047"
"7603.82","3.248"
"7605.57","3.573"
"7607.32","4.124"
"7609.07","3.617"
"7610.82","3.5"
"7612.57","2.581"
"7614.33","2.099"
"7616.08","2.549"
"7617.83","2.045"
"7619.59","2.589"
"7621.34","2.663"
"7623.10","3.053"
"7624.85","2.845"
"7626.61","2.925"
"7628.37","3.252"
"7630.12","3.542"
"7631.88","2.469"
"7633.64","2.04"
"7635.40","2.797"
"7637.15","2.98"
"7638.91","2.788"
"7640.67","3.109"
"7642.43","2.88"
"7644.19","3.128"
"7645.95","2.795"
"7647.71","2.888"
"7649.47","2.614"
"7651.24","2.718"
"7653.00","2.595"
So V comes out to 0.9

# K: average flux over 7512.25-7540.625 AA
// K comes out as 2.88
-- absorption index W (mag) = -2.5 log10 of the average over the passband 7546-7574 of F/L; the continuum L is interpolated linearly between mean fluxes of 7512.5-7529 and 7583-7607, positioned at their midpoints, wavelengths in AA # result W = 0.01 mag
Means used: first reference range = 2.81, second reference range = 3.06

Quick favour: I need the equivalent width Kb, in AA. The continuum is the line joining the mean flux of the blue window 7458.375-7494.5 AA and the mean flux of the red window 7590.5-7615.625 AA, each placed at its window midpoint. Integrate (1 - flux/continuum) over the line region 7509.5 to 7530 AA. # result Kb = 0.6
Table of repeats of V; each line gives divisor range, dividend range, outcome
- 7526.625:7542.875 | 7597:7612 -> 1.17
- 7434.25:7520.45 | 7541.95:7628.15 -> 1.02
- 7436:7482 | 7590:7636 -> 1.03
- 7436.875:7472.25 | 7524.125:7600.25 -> 1.01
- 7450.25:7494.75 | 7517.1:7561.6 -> 1.02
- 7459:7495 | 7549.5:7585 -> 1.02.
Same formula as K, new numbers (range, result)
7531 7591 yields 2.93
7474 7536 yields 2.88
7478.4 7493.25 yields 2.93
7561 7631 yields 2.95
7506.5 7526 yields 2.91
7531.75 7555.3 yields 2.93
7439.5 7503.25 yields 2.88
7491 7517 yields 2.89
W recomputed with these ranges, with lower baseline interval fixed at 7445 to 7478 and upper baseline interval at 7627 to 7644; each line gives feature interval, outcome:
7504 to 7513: -0.03 mag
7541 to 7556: -0.03 mag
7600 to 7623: -0.05 mag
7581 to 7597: 0.01 mag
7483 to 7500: -0.03 mag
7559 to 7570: -0.01 mag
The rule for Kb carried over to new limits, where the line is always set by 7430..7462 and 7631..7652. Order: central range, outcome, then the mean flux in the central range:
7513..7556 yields -0.4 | 2.91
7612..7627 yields 1.1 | 2.58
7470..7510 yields 0.9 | 2.87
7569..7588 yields -0.3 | 2.89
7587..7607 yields -1.9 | 3.08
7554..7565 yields -0.7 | 3.03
